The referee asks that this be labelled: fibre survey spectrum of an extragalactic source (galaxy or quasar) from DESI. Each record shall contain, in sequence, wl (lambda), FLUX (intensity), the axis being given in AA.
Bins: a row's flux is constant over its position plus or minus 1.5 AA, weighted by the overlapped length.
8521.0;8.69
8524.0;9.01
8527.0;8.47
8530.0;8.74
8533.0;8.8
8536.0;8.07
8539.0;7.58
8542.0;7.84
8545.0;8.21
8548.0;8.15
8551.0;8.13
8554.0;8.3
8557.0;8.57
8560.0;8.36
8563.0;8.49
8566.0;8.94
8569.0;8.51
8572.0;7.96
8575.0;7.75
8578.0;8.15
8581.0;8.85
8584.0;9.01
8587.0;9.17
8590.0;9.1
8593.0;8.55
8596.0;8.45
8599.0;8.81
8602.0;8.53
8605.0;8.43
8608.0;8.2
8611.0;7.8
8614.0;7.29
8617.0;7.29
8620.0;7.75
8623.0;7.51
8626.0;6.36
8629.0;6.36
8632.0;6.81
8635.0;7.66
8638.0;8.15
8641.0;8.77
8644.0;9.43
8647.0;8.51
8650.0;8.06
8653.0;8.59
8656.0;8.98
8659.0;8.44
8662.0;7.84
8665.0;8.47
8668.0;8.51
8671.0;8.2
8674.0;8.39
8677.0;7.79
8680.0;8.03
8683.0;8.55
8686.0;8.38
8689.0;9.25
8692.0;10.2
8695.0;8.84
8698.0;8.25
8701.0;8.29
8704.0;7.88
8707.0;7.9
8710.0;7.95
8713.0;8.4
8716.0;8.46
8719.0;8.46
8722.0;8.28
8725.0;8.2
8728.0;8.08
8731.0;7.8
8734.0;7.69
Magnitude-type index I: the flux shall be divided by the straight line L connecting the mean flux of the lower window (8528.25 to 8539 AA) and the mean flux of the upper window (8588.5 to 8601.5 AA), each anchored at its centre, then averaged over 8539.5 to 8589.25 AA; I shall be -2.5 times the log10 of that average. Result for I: 0.02 mag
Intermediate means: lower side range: 8.4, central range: 8.39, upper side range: 8.71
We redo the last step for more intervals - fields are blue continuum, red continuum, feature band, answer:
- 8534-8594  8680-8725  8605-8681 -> 0.061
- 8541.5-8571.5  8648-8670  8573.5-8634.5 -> 0.050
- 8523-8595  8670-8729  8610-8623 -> 0.123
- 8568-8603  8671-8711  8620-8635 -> 0.221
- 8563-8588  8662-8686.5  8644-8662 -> -0.028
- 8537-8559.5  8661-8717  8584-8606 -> -0.068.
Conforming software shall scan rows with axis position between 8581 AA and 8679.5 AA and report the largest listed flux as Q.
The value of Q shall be 9.43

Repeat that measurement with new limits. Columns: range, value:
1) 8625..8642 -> 8.77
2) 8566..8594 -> 9.17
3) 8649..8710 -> 10.2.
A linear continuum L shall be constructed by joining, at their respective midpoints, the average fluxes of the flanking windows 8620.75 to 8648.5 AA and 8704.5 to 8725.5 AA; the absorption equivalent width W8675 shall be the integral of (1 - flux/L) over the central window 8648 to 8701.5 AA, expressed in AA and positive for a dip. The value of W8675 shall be -3.6 AA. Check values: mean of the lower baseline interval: 7.73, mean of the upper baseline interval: 8.22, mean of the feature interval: 8.51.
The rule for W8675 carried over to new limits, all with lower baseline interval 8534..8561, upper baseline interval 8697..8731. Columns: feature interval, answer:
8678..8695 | -1.40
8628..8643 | 0.93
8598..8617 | 0.15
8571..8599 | -1.47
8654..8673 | -0.57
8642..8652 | -0.62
